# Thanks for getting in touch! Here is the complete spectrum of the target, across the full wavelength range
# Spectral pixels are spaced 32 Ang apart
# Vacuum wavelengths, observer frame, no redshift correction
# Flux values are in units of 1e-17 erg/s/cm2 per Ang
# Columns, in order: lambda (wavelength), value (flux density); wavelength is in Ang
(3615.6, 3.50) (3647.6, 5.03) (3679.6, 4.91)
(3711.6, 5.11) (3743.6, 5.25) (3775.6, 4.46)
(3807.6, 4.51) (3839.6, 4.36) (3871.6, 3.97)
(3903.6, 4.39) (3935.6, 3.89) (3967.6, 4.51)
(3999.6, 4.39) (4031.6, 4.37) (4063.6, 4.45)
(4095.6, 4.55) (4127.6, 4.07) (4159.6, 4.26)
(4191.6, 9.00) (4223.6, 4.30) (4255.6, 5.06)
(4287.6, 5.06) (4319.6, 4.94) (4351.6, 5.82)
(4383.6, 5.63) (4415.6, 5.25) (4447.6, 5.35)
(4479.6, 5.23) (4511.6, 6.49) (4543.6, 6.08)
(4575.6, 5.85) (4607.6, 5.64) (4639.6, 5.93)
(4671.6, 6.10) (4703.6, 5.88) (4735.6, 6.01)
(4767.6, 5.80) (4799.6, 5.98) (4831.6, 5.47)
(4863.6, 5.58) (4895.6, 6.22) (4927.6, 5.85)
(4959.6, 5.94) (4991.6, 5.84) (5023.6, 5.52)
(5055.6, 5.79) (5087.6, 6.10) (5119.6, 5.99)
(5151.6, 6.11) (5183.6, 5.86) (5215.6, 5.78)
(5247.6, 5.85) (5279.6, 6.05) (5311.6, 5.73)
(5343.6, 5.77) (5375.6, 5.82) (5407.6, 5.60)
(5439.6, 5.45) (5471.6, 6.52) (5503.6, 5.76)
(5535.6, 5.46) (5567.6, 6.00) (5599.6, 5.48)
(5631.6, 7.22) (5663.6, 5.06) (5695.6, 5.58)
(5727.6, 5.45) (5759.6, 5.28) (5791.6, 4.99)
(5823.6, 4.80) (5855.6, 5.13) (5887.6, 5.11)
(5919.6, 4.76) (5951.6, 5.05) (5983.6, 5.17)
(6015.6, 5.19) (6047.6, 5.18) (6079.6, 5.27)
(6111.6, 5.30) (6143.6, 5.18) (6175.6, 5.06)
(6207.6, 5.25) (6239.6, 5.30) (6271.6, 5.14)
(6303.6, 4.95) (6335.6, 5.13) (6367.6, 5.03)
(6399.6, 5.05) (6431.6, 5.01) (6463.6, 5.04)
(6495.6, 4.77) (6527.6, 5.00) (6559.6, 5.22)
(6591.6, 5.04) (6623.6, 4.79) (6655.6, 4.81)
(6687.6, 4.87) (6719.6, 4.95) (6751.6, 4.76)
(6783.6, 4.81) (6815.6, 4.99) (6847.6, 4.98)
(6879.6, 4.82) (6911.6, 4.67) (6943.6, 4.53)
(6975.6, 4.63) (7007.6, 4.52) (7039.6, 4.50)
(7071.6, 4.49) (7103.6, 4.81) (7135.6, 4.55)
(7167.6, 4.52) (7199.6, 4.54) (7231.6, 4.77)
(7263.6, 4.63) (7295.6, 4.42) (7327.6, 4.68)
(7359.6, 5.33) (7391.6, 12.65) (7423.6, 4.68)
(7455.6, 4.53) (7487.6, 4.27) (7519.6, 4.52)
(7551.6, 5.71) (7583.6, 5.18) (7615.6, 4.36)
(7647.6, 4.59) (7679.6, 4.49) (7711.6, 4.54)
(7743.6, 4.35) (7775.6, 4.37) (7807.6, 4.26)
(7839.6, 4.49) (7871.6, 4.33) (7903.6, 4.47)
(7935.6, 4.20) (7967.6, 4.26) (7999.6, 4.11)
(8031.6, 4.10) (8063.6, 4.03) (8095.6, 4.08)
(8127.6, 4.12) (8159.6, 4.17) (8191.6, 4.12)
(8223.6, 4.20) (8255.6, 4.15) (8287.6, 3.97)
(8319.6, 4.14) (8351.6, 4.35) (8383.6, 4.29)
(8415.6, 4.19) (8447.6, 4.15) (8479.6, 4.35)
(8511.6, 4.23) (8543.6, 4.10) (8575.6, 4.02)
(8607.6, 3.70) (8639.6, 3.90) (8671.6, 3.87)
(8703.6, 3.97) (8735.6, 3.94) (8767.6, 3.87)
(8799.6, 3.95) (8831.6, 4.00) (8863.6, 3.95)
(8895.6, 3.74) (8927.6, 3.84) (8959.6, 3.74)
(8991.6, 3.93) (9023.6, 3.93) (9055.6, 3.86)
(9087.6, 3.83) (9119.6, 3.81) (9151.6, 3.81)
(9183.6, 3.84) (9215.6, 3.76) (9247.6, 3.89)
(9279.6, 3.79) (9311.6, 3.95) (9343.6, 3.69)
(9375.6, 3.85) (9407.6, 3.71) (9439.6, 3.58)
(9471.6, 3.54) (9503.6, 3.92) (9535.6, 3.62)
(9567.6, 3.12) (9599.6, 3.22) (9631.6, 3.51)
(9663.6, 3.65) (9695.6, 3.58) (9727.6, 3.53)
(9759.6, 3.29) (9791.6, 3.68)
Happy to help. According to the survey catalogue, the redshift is 0.125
